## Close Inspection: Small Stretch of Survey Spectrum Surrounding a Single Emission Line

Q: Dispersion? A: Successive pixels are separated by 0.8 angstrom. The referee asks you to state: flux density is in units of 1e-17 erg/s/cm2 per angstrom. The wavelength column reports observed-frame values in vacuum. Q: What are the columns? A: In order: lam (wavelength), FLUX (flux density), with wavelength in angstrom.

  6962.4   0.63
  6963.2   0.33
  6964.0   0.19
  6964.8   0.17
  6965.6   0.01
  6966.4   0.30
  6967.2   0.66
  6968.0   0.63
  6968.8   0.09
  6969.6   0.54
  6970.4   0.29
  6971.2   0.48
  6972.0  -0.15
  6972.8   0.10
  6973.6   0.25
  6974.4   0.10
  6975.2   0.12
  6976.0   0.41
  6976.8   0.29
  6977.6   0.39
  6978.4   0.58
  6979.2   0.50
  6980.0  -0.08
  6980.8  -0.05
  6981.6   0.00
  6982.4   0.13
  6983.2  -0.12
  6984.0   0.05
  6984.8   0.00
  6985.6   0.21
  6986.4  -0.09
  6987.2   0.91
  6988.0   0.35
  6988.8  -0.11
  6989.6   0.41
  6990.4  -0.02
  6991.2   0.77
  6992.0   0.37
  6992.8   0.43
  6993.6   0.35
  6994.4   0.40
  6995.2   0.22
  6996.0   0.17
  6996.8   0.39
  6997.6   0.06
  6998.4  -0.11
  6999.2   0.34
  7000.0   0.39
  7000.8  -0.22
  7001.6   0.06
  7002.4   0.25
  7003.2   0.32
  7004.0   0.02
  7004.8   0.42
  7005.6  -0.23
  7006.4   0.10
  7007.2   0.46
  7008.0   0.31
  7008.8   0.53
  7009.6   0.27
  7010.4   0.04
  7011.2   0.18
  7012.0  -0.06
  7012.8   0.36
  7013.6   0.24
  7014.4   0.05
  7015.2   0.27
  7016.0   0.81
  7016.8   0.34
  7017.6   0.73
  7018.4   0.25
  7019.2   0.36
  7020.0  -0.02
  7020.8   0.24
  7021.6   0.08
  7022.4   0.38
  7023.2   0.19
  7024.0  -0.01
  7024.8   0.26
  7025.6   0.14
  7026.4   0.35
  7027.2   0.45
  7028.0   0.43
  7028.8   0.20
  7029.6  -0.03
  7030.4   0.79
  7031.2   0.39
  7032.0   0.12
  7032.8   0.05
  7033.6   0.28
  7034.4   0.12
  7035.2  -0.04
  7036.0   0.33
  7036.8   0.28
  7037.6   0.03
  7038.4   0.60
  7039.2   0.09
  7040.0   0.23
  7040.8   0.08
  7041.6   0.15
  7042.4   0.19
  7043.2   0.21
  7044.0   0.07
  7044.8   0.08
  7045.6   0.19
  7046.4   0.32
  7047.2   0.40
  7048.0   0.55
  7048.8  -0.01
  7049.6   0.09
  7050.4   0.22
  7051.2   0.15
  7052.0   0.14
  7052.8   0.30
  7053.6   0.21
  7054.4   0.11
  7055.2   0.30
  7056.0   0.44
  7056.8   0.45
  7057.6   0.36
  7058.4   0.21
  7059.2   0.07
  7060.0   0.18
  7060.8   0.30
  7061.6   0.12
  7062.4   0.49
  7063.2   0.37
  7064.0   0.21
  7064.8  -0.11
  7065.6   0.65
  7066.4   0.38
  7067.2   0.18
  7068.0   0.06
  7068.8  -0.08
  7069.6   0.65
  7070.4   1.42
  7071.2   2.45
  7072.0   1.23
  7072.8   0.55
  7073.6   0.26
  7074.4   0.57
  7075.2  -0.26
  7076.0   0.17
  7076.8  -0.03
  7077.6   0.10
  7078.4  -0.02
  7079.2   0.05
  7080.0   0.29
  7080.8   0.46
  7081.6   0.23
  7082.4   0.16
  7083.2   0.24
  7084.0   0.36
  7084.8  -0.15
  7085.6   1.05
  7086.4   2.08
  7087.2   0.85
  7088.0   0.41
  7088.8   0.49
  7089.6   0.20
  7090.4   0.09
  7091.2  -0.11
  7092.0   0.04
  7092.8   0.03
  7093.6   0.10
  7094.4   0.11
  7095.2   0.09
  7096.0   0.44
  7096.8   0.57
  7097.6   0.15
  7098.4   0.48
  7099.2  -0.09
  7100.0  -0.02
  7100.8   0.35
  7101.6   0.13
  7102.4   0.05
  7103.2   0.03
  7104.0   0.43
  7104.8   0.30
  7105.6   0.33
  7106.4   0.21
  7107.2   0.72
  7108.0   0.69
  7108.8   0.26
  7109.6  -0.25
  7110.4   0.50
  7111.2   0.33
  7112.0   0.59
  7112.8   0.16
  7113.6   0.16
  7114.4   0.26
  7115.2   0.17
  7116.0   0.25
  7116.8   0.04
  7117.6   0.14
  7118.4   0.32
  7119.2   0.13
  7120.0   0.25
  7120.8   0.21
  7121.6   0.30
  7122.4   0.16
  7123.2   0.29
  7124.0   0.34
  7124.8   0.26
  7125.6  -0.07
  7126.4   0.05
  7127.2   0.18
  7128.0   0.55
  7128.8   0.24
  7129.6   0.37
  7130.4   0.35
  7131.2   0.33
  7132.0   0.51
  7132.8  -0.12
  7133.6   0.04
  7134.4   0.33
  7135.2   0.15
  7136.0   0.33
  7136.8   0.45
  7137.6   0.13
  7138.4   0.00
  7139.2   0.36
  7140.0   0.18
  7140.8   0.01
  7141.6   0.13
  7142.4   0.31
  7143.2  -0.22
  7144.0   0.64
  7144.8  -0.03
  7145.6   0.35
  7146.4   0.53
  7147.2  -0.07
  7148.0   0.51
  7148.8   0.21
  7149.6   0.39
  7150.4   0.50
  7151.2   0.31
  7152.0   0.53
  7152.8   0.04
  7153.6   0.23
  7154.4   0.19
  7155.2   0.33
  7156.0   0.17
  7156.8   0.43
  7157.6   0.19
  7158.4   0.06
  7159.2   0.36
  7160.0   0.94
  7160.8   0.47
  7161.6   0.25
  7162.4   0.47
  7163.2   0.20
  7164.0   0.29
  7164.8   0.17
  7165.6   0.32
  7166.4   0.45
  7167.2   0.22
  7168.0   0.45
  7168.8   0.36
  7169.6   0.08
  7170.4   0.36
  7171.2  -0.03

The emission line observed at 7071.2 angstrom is [S II]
